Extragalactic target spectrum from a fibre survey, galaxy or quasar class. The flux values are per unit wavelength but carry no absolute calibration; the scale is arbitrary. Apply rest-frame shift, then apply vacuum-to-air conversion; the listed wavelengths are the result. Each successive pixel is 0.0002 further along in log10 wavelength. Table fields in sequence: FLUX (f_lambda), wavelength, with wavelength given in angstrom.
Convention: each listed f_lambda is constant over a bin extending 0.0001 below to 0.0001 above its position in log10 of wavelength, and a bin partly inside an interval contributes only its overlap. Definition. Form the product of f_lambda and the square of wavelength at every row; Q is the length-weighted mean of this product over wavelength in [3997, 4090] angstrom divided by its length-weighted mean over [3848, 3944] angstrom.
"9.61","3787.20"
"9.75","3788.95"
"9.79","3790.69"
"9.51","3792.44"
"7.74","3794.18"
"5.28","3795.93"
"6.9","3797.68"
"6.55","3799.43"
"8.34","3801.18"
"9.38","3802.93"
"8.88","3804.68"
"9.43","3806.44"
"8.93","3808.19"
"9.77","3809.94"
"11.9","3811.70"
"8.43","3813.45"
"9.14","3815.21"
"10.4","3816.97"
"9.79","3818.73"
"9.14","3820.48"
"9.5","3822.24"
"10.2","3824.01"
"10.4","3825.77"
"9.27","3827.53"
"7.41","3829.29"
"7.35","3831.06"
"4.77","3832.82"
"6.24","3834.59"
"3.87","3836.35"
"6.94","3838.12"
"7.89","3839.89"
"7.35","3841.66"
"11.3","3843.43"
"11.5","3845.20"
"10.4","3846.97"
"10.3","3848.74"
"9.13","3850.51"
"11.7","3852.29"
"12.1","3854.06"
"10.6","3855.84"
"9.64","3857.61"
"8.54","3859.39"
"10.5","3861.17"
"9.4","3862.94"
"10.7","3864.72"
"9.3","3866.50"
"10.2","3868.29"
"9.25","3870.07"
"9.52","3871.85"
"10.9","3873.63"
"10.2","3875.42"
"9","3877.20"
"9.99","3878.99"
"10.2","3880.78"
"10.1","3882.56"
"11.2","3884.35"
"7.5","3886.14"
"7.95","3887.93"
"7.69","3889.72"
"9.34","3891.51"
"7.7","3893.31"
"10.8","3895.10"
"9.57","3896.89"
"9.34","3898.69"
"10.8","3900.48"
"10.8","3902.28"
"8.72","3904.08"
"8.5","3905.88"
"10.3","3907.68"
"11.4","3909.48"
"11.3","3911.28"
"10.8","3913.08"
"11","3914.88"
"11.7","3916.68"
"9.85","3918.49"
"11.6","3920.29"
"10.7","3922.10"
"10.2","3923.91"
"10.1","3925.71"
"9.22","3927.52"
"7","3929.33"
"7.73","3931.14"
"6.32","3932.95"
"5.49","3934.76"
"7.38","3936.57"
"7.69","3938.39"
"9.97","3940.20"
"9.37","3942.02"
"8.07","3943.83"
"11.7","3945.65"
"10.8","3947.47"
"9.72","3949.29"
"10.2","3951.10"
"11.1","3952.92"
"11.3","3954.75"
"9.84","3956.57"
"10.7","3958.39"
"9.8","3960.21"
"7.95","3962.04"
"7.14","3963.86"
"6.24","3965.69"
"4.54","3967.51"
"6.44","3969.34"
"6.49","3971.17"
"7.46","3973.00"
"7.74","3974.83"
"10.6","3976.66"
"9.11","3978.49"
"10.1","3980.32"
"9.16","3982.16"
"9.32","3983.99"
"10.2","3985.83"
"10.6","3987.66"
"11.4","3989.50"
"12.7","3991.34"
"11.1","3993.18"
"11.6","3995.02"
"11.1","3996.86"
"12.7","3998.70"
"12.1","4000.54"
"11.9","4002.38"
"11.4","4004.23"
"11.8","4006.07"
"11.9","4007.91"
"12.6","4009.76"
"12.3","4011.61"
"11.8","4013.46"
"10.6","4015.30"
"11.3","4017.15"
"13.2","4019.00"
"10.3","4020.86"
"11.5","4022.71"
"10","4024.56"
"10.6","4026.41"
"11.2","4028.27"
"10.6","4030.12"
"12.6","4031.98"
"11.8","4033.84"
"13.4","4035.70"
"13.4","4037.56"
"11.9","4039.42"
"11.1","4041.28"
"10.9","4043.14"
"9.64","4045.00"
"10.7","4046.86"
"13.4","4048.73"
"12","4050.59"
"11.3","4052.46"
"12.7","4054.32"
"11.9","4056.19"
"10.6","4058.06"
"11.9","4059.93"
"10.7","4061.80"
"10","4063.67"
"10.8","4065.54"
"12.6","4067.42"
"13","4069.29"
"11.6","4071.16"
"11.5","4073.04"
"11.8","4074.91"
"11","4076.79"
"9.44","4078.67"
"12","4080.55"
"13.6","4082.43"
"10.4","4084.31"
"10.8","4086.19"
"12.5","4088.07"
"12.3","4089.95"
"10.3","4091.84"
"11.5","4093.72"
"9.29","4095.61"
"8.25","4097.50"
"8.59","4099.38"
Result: 1.30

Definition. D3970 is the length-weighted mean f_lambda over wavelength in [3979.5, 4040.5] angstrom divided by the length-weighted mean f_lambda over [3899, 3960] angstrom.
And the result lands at 1.18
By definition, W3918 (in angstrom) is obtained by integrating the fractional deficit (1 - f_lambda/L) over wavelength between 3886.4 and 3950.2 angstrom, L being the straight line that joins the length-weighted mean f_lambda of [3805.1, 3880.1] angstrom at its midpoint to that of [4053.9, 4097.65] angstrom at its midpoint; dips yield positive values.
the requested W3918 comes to 3.5 angstrom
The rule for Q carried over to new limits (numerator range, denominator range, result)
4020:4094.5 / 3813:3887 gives 1.37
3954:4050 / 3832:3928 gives 1.17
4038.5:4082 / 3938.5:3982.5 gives 1.34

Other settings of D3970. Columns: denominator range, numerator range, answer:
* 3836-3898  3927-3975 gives 0.88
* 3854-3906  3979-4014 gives 1.17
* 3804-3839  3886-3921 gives 1.15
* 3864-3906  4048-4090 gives 1.22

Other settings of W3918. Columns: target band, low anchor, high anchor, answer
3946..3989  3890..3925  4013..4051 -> 7.08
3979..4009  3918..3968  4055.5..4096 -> -3.76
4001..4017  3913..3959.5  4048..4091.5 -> -1.62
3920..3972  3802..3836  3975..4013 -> 8.62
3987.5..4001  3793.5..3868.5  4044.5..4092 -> -1.23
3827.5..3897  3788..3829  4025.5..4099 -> 2.66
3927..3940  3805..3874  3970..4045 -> 3.68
